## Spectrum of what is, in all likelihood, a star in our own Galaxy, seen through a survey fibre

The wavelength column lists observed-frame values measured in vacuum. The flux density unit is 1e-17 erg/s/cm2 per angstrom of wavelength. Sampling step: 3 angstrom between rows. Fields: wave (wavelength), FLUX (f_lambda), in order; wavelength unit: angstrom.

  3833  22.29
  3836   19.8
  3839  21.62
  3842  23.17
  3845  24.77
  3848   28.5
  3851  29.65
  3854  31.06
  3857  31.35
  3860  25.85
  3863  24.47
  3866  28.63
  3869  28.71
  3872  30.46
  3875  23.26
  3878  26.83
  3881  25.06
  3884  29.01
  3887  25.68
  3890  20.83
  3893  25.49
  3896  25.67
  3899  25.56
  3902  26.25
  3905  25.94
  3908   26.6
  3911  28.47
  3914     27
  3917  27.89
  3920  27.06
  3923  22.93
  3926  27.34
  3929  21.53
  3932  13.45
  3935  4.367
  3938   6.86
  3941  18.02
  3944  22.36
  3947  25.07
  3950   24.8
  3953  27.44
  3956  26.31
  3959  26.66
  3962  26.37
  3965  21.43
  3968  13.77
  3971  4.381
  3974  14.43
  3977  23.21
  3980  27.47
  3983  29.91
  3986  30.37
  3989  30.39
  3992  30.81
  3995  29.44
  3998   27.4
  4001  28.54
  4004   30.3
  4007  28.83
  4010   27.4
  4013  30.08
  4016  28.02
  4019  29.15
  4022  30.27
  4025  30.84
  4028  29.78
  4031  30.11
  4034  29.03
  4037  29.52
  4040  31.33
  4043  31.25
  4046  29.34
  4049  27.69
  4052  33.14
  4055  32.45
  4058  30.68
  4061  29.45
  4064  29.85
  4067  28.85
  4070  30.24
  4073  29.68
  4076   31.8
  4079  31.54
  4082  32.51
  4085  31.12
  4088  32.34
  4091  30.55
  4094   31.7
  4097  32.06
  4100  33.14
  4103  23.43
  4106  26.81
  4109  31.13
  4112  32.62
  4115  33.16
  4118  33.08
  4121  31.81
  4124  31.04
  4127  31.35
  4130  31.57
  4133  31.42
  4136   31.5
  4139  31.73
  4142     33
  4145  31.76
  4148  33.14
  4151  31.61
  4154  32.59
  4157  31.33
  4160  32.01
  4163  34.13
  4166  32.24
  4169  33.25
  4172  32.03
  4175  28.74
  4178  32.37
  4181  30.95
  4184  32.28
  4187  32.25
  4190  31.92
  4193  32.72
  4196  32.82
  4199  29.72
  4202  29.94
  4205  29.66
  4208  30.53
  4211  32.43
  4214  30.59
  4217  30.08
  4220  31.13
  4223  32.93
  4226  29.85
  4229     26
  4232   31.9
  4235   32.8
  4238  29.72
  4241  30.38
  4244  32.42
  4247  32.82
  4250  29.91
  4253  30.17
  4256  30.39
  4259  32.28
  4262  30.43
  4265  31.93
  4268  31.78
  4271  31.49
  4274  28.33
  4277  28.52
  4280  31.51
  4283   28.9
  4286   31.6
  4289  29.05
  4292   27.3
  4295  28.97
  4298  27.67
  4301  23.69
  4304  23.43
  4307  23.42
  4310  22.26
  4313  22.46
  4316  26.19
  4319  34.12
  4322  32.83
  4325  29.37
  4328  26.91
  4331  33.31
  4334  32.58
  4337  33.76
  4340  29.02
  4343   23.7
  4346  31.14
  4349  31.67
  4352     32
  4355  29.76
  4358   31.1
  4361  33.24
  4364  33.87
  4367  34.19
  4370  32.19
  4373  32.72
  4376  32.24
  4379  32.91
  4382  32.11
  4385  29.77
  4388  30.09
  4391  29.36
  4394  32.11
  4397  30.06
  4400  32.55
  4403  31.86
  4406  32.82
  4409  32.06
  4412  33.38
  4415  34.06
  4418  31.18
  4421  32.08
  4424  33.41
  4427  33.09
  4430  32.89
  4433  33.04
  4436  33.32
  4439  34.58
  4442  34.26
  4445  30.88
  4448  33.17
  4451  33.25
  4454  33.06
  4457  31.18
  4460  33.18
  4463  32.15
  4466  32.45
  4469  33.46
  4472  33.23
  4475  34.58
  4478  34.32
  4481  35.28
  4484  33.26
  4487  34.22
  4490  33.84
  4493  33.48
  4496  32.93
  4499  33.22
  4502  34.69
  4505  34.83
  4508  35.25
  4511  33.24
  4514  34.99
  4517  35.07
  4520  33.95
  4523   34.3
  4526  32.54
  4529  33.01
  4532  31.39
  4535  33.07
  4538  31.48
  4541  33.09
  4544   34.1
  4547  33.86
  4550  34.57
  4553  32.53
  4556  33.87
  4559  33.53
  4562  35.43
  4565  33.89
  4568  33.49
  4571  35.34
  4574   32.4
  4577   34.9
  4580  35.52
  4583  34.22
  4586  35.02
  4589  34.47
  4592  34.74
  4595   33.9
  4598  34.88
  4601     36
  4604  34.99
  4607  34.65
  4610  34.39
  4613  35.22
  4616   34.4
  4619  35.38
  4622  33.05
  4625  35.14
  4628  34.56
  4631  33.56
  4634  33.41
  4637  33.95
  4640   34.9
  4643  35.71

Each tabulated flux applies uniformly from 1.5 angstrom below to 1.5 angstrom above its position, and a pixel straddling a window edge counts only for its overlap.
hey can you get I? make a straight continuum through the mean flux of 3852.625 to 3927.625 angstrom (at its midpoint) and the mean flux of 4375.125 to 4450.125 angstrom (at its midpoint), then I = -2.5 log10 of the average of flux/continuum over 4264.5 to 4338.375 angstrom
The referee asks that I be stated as 0.08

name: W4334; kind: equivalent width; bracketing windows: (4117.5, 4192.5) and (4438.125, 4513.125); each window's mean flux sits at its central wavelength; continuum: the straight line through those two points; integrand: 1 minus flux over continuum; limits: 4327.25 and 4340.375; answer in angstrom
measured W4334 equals 0.5 angstrom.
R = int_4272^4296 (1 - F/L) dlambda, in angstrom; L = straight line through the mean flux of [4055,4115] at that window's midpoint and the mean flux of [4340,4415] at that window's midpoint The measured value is 1.5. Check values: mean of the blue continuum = 30.6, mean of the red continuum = 31.5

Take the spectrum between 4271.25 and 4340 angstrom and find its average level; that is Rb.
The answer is 28.5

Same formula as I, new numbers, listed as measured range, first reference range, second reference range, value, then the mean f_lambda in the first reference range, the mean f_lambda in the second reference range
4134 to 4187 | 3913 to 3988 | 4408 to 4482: -0.21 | 21.6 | 33.1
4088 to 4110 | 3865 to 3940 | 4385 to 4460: -0.11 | 24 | 32.4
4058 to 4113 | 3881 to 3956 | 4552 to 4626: -0.17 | 23.3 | 34.5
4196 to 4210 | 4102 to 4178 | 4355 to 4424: 0.05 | 31.5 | 32.1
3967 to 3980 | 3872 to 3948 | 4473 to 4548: 0.49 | 23.3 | 33.8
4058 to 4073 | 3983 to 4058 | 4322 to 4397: 0.01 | 29.8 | 31.2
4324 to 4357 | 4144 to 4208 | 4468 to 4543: 0.08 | 31.8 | 33.7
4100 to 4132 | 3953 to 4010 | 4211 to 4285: -0.10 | 25.1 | 30.7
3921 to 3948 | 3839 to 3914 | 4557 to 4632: 0.45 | 26.6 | 34.5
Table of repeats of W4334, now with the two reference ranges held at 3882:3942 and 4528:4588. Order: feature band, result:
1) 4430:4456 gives -1.1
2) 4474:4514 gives -1.8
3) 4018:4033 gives -3.2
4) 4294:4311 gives 2.6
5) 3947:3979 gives 3.4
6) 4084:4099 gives -3.3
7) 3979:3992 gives -3.1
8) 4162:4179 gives -3.0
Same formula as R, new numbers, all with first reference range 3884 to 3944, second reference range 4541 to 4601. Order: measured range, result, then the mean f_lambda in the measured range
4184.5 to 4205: -2.9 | 31.5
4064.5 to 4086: -4.5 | 30.8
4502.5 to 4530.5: -0.7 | 34.2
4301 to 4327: 2.7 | 26.6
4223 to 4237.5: -1.1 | 30.4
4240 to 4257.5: -1.5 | 31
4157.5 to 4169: -2.4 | 32.7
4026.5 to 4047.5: -4.4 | 30.1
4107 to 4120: -3.0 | 32.3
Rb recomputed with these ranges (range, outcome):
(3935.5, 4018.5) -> 24.3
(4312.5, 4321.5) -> 28.7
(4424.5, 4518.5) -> 33.6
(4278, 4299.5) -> 29.3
